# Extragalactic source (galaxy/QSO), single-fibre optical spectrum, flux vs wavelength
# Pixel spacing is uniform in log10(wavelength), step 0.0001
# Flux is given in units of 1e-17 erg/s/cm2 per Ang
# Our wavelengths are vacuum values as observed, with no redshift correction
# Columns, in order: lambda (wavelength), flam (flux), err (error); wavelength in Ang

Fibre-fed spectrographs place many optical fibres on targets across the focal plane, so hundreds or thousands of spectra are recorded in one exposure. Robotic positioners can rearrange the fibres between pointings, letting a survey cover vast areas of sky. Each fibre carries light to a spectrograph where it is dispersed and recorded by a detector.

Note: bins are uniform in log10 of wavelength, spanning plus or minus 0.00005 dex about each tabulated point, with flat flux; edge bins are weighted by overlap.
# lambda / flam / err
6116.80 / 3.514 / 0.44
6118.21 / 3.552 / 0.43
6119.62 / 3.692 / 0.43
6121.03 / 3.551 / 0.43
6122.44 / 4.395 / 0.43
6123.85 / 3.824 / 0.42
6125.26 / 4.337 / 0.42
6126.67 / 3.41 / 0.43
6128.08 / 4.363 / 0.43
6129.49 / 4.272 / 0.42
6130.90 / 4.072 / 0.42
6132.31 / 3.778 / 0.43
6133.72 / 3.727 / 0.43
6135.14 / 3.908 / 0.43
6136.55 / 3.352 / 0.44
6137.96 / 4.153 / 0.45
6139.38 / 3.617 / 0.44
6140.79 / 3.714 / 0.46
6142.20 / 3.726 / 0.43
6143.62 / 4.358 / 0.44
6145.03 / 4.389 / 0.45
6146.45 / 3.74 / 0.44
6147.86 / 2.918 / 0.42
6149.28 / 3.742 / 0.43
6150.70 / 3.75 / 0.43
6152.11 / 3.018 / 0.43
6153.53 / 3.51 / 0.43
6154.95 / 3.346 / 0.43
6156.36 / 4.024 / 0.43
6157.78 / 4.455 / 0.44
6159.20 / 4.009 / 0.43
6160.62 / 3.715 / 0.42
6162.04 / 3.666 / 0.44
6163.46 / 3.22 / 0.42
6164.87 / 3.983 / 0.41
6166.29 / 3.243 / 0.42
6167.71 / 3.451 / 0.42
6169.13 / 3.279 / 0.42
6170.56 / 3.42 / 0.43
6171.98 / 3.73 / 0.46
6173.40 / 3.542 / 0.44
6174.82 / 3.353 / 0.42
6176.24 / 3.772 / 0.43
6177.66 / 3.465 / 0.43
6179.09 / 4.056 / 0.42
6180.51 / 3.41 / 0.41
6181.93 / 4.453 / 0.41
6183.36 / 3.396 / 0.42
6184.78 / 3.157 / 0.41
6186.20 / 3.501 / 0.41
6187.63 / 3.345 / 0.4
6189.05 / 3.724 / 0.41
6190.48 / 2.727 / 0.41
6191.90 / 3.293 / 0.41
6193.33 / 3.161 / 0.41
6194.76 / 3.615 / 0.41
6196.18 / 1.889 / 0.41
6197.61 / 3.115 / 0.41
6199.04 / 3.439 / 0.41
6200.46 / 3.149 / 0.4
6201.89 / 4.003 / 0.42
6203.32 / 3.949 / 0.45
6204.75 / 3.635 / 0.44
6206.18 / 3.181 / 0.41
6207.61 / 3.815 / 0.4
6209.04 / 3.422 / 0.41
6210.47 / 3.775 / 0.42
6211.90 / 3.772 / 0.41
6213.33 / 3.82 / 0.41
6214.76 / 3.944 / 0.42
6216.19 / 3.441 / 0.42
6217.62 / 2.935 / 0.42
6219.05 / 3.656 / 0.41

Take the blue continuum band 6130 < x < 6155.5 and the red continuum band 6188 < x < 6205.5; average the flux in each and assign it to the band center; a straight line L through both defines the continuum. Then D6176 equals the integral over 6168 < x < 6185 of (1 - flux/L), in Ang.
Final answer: -0.7 Ang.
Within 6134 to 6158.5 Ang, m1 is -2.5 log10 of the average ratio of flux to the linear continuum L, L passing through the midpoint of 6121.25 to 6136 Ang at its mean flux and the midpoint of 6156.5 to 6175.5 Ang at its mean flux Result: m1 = 0.02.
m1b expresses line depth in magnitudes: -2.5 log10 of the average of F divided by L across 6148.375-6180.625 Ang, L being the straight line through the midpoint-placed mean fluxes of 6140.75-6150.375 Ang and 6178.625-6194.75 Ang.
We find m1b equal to 0.01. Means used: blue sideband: 3.8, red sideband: 3.47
